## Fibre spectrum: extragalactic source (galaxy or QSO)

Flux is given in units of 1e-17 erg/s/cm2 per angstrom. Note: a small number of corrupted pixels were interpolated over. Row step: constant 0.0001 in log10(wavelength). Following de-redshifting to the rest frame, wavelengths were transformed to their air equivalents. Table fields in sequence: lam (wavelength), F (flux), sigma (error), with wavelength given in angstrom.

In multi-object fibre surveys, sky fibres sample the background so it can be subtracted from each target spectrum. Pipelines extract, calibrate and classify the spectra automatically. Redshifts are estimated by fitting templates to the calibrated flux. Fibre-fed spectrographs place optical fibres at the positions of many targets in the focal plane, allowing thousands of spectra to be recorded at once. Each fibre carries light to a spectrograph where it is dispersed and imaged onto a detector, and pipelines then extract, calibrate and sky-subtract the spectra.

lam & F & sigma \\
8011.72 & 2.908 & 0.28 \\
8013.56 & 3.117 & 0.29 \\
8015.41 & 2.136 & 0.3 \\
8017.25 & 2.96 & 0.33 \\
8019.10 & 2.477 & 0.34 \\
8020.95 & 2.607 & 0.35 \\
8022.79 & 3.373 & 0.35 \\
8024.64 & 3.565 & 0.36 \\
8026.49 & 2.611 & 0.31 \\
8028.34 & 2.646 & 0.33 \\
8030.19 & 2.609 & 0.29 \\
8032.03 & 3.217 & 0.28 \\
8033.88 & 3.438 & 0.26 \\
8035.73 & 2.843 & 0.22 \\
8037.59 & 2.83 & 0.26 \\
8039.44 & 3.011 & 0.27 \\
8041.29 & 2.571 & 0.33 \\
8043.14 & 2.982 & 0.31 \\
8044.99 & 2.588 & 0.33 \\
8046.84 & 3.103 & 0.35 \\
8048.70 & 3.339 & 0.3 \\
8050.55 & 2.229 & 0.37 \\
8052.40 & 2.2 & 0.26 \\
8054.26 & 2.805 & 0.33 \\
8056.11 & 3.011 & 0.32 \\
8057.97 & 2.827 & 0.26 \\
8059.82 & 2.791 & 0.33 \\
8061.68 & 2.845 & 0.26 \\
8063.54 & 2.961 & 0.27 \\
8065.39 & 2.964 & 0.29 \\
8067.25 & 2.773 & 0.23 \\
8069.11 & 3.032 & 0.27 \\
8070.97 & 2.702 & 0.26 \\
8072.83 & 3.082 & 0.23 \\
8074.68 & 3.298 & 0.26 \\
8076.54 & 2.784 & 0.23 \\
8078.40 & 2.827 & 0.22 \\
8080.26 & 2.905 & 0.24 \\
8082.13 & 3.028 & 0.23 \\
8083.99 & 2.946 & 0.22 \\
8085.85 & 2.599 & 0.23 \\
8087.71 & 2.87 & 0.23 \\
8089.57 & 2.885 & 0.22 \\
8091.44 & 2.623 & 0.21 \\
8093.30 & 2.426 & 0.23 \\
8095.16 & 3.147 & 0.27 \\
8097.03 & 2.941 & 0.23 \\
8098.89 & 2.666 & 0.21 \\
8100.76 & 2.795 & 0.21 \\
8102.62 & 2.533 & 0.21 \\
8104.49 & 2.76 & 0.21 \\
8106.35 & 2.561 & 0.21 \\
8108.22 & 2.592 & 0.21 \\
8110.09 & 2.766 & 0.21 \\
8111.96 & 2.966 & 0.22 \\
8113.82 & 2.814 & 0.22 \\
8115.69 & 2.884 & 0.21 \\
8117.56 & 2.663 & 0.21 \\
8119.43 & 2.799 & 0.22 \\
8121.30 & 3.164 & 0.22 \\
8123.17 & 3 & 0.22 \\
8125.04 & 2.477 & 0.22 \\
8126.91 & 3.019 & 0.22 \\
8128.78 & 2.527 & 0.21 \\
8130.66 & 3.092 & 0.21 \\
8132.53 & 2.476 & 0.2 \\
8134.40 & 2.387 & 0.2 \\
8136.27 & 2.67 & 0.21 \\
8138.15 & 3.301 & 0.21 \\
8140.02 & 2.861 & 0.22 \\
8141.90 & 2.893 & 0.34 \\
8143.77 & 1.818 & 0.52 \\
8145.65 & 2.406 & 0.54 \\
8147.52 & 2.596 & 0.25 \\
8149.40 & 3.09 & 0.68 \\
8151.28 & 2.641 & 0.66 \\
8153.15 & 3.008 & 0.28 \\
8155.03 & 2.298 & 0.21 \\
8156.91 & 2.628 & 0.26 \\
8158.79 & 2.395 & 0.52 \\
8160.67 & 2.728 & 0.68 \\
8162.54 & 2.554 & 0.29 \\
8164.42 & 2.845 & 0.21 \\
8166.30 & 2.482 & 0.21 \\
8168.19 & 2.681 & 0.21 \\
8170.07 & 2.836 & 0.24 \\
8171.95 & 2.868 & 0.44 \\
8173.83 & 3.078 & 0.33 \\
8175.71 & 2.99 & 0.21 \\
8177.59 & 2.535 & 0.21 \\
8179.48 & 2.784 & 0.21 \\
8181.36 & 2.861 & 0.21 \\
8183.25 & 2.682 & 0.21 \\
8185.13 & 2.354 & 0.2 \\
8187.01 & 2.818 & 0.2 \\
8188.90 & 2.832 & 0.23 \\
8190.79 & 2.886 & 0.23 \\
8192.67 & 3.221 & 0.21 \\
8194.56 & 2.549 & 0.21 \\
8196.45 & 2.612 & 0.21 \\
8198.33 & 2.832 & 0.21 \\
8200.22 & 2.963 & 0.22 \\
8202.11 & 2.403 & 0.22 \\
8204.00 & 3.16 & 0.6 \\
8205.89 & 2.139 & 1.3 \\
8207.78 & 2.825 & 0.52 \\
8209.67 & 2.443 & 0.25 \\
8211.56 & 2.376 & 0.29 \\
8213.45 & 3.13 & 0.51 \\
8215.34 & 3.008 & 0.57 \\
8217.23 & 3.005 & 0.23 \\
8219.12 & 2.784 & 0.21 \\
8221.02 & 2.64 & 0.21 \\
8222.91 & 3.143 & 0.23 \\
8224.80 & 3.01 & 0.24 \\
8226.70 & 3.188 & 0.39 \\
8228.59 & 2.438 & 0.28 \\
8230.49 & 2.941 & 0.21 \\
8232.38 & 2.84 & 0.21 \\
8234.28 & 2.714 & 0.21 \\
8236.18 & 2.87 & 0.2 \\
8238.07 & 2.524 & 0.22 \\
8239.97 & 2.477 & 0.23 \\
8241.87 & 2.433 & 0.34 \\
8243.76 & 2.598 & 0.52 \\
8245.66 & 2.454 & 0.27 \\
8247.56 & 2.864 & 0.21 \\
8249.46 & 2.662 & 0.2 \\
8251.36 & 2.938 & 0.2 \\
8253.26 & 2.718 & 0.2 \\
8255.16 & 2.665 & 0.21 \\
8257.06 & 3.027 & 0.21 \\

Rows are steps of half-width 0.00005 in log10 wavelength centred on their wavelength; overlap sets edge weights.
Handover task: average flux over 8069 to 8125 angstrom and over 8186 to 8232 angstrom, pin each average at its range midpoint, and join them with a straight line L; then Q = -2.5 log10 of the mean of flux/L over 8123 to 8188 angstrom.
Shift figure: 0.04 mag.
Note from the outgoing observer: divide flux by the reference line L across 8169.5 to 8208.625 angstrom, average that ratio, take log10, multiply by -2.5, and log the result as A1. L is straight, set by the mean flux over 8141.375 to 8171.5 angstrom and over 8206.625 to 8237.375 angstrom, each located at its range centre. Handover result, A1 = -0.02 mag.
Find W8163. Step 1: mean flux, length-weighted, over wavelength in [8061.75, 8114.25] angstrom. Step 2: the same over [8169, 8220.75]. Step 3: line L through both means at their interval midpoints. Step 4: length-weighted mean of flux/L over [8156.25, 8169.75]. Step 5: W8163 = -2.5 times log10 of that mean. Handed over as 0.07 mag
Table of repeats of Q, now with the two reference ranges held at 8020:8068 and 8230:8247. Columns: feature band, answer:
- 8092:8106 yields 0.03 mag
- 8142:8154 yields 0.06 mag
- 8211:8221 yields -0.07 mag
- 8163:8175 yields -0.02 mag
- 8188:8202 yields -0.05 mag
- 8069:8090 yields -0.03 mag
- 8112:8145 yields 0.01 mag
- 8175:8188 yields 0.00 mag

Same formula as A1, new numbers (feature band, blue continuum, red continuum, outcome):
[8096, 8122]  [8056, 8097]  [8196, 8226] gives 0.03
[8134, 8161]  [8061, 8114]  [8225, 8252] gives 0.05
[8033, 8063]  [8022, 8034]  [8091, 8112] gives 0.04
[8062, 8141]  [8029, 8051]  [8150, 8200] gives 0.00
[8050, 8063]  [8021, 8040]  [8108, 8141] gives 0.10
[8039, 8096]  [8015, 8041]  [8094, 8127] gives 0.00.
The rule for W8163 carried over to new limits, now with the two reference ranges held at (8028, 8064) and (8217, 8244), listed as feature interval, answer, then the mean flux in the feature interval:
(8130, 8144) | 0.033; 2.72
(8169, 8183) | -0.018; 2.84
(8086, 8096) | 0.021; 2.77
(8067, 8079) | -0.040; 2.94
